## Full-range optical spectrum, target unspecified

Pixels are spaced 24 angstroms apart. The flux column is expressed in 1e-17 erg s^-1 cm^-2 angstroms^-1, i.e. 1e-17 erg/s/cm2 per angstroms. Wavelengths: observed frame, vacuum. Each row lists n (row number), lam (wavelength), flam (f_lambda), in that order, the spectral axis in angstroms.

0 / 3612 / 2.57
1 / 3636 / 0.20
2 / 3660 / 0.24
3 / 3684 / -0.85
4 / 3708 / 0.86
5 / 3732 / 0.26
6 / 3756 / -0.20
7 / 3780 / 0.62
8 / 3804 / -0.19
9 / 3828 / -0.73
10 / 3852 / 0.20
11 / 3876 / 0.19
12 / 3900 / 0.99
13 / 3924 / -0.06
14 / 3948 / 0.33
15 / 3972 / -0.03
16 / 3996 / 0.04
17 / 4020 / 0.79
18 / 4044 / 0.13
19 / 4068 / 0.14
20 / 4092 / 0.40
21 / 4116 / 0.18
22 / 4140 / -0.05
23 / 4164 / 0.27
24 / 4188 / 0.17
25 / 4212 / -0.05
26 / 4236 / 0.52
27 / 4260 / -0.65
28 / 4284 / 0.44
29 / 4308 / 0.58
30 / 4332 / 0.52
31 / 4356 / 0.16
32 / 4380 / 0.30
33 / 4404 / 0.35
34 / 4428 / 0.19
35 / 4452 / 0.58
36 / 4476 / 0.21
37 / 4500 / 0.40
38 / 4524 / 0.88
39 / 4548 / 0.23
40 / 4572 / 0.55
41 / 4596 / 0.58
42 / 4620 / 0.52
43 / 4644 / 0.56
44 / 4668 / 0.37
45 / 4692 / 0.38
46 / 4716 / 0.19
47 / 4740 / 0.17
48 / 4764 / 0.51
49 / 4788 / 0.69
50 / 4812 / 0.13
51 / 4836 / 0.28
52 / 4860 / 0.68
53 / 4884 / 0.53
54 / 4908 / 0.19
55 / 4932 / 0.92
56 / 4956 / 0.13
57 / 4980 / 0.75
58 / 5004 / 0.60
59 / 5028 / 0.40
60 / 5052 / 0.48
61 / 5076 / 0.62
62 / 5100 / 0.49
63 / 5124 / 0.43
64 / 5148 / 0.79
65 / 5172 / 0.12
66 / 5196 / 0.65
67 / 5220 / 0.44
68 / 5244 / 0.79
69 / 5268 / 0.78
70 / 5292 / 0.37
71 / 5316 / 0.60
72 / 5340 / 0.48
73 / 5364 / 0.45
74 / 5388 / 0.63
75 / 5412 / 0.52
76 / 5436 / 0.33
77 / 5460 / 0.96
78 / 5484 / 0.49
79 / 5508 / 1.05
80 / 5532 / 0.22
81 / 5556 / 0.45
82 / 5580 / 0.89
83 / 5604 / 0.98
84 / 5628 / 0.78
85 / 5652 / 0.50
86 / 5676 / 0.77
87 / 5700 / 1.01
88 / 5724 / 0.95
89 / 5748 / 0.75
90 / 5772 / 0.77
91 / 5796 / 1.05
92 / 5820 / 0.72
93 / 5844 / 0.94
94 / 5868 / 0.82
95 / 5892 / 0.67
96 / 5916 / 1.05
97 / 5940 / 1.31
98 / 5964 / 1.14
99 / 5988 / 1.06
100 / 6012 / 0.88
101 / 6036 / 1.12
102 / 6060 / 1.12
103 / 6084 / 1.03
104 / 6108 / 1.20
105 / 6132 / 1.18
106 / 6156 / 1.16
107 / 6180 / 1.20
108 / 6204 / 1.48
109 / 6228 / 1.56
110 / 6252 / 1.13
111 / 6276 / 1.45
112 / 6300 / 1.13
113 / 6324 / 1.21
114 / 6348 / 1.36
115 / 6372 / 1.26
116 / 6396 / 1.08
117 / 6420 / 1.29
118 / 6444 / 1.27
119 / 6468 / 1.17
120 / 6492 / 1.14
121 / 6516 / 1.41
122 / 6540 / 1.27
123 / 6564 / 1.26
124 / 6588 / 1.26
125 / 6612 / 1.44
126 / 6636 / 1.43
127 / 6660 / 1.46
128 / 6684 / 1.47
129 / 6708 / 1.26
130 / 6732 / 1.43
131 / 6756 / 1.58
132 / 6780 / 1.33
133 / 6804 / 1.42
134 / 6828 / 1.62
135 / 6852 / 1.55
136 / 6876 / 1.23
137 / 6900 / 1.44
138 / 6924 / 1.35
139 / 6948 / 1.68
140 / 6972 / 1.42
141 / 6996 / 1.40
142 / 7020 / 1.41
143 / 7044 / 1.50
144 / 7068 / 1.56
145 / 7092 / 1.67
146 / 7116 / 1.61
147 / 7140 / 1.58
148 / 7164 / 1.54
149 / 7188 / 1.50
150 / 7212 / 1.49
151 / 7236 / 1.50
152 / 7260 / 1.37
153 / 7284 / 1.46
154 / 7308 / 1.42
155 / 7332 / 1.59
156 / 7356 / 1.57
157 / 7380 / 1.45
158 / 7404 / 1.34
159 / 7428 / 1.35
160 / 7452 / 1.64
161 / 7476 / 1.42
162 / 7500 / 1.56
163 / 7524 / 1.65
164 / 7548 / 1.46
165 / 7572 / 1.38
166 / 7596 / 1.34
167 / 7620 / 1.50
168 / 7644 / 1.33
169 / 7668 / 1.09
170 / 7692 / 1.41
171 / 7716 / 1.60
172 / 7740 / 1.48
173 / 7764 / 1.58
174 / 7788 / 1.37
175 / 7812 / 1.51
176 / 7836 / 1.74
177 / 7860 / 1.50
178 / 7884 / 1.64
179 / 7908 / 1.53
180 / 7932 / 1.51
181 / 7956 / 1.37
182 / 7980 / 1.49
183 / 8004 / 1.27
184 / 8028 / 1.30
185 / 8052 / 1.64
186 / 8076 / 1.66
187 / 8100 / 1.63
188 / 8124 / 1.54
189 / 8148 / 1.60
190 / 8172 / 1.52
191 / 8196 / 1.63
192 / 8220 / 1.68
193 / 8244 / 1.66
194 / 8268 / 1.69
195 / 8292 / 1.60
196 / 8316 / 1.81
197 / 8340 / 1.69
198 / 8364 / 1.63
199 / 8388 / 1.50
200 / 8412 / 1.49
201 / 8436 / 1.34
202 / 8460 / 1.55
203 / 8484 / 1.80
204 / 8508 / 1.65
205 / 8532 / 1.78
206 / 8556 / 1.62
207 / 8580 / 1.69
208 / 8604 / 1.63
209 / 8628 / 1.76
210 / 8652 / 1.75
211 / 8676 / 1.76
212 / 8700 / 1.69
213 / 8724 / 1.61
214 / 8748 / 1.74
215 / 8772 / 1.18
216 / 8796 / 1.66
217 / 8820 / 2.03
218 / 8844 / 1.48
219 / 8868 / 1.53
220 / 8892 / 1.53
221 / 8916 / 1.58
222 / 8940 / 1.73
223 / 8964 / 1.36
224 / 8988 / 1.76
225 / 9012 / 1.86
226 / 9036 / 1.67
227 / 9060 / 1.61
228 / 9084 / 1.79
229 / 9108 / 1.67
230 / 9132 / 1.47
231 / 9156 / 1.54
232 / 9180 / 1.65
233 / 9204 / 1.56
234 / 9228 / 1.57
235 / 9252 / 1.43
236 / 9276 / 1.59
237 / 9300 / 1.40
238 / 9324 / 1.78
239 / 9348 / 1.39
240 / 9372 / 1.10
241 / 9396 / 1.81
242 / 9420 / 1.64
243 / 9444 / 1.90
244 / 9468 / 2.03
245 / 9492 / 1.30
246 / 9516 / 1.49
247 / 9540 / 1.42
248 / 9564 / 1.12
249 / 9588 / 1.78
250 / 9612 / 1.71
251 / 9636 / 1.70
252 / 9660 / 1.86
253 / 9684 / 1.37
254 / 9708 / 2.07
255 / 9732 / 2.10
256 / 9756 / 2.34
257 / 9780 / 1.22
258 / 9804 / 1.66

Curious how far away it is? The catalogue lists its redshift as 0.48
